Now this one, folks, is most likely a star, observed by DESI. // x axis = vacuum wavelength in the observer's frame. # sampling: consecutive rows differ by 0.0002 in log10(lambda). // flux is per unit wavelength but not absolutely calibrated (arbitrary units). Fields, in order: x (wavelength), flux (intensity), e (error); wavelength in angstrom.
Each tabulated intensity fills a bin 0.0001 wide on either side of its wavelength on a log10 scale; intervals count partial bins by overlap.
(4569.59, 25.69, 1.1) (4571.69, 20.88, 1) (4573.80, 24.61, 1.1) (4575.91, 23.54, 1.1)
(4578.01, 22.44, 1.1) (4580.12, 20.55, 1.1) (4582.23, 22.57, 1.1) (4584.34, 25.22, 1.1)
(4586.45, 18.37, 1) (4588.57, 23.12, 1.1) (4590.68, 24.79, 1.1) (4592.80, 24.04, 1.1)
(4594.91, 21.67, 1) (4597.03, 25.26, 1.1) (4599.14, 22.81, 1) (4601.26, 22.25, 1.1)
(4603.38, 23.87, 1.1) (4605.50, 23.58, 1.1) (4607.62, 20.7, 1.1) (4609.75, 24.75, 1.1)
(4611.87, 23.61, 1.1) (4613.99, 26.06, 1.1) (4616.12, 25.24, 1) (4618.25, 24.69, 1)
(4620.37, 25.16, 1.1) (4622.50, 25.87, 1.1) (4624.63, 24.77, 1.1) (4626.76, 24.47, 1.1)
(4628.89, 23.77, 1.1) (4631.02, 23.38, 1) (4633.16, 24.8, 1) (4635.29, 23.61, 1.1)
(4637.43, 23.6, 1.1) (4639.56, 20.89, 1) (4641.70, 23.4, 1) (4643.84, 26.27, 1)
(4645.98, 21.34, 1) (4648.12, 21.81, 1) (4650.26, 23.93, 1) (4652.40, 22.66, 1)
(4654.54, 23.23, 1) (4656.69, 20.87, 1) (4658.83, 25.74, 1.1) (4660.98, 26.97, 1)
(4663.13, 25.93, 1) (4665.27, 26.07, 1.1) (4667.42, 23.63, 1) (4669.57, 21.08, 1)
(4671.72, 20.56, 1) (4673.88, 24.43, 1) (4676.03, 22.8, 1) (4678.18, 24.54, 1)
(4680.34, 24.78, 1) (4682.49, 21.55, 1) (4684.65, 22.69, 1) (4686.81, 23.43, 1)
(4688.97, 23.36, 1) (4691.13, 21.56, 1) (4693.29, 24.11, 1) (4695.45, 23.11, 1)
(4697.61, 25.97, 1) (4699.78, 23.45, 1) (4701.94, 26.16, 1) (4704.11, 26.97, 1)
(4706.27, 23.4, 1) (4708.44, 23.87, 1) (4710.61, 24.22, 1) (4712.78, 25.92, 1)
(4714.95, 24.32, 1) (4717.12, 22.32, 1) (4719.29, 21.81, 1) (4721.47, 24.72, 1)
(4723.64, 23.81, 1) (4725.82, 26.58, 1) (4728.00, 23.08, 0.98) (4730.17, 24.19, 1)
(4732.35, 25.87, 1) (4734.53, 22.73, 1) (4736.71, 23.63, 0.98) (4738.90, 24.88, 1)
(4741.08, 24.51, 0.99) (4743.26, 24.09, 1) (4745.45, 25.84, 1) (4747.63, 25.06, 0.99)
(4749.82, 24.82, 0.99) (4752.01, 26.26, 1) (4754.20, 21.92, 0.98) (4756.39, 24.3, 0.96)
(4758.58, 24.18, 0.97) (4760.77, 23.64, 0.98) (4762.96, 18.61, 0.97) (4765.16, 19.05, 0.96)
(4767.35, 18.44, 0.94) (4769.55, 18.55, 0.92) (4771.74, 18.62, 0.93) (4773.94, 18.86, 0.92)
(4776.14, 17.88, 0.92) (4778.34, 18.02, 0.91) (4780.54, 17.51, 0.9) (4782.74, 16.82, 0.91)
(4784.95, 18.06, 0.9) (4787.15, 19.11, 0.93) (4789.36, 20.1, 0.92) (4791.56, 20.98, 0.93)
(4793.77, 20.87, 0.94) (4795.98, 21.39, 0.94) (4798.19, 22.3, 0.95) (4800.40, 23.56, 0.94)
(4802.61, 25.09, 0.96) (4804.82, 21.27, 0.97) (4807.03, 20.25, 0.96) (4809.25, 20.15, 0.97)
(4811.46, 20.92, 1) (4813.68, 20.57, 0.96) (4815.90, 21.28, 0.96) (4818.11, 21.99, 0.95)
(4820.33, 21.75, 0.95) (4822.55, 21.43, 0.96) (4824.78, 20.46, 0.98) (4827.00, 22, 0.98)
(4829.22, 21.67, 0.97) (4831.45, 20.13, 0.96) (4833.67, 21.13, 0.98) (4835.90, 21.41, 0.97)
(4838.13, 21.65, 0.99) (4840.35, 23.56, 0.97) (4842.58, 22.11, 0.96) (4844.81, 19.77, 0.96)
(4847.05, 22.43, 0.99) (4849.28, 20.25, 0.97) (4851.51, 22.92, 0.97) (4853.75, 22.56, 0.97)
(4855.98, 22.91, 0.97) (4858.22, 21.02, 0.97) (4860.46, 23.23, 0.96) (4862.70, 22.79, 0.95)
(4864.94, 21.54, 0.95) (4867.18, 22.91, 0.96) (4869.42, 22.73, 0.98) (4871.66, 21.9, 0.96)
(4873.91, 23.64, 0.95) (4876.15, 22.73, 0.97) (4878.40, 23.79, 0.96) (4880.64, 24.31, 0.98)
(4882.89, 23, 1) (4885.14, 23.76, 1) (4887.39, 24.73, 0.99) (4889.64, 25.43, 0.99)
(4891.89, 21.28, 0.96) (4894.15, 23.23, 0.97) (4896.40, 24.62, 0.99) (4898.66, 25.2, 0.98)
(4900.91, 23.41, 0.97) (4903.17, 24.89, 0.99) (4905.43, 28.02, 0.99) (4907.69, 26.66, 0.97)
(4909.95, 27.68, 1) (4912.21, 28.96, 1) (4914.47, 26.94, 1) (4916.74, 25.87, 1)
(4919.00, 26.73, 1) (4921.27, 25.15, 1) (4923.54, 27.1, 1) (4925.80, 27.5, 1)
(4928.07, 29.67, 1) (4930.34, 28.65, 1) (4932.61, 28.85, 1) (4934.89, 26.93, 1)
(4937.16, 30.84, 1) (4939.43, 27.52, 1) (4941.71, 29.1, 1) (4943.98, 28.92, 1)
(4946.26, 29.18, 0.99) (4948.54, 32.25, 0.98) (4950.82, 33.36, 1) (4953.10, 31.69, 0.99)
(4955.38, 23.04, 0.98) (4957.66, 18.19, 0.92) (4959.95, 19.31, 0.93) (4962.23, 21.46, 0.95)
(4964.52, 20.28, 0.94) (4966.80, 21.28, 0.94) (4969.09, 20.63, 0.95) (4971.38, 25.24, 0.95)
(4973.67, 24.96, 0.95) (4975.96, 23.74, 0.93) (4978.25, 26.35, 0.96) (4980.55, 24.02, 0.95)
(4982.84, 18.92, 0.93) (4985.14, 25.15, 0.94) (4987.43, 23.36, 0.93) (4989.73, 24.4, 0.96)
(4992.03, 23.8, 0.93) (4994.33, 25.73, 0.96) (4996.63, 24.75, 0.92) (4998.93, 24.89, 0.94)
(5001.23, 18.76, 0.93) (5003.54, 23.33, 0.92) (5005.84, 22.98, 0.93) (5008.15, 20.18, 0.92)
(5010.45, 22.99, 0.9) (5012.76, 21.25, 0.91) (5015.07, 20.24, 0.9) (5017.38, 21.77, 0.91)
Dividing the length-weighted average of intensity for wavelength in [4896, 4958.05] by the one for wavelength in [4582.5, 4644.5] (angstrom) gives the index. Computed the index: 1.2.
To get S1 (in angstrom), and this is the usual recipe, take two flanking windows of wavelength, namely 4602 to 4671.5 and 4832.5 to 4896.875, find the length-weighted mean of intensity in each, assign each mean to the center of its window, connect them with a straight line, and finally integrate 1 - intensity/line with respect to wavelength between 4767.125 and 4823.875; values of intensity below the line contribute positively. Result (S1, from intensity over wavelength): 6.8 angstrom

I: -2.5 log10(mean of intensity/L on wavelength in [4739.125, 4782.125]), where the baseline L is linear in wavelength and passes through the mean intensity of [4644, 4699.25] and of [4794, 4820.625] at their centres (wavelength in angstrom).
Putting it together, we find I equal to 0.04 mag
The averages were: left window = 23.5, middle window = 21.6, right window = 21.7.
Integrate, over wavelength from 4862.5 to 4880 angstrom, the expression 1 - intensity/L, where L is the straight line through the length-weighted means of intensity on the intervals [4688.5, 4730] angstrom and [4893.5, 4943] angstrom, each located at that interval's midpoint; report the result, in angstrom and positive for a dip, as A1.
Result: 2.38 angstrom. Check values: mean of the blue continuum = 24.2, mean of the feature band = 22.8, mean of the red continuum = 27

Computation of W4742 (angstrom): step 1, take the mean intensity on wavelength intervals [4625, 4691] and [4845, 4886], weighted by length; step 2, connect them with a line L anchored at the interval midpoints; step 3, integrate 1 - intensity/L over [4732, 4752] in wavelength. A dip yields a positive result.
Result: -1.3 angstrom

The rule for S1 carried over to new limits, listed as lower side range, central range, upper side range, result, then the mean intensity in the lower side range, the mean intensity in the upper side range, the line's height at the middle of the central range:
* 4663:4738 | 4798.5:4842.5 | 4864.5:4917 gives 4.80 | 23.9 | 24.5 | 24.3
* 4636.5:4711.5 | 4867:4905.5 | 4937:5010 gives 0.77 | 23.7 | 24.5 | 24.3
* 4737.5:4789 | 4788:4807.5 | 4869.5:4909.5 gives 0.25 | 21.2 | 24.2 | 22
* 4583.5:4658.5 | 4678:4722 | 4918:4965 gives 0.93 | 23.6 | 27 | 24.4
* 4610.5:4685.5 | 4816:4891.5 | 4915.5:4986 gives 8.64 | 23.8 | 25.9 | 25.2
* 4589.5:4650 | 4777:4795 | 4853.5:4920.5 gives 3.84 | 23.8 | 24.2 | 24.1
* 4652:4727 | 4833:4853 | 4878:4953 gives 3.25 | 23.9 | 26.9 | 25.9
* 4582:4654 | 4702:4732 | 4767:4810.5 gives -4.02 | 23.6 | 19.9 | 21.5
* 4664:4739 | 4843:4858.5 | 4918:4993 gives 1.98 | 23.9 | 25.7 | 24.9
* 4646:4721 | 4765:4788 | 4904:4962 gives 6.30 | 23.7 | 27.4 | 25.1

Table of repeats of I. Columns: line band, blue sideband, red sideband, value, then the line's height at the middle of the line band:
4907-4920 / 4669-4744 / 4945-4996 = -0.12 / 24.3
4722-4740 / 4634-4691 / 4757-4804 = -0.14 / 21.5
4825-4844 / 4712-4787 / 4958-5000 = 0.05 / 22.6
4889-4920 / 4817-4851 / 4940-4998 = -0.11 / 23.2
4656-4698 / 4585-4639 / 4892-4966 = 0.03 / 24.3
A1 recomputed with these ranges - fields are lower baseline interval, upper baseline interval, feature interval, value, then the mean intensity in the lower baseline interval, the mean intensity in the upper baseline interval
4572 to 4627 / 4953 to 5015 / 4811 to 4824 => 1.02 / 23.6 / 22.8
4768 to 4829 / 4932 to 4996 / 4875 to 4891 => -0.74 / 20.4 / 25.3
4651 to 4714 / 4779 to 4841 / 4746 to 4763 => -1.33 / 23.9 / 20.9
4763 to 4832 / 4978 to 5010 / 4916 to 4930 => -3.13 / 20.3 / 23.2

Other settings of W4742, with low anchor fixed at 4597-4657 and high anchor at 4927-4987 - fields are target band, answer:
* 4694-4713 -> -0.4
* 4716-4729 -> 0.3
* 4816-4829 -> 1.8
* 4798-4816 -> 2.2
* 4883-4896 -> 0.8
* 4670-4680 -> 0.4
